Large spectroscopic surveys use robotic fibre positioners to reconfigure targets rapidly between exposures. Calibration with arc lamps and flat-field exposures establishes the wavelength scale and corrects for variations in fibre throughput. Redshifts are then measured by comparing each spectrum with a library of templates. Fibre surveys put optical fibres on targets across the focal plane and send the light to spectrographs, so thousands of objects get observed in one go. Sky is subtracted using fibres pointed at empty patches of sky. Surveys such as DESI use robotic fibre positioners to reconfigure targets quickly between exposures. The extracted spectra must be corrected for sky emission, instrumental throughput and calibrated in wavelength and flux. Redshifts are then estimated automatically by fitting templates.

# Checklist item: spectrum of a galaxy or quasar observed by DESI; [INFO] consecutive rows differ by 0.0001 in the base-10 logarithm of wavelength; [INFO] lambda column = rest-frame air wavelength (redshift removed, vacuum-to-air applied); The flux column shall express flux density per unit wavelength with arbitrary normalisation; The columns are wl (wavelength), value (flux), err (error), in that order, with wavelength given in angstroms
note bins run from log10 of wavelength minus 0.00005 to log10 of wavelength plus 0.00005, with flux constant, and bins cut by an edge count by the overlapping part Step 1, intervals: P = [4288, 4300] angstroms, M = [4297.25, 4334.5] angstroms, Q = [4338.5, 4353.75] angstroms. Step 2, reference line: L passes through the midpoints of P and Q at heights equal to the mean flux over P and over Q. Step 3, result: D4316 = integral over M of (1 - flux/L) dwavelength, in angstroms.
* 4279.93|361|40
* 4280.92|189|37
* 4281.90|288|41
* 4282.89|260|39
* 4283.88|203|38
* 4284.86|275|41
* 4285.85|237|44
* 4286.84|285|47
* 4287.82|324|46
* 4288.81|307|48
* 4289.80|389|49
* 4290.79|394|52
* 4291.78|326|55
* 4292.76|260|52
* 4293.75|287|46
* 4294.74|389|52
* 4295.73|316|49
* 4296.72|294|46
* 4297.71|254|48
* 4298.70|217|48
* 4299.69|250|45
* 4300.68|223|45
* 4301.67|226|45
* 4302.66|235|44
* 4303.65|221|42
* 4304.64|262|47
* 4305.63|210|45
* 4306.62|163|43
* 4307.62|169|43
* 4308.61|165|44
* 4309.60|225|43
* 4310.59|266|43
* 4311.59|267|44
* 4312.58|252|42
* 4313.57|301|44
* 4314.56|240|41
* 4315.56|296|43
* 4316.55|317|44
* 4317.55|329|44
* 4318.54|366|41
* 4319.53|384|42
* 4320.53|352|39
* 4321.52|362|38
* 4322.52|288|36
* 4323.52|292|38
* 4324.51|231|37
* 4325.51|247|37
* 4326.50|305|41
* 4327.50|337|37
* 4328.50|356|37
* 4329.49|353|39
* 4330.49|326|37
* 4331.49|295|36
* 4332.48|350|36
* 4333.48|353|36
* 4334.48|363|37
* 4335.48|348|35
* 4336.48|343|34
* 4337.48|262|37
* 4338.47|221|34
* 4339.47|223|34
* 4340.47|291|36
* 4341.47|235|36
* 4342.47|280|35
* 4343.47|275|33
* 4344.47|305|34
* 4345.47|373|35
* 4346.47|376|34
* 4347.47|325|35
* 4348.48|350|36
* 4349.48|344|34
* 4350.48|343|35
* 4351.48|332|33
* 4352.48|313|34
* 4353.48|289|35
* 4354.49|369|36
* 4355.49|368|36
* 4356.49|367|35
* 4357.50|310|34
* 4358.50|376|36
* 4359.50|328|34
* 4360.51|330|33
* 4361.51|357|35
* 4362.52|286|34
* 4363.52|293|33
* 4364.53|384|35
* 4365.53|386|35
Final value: 3.5 angstroms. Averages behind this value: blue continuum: 308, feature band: 279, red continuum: 308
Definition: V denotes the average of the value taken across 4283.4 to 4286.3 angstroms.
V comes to 239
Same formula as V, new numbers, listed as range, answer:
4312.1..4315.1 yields 265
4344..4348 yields 344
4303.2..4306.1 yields 232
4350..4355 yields 329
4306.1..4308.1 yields 166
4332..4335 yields 355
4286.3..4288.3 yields 304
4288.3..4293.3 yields 335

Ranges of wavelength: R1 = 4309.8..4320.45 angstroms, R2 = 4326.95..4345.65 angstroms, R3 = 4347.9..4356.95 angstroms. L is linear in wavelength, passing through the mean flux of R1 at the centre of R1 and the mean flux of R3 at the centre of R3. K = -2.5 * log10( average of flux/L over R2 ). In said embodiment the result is 0.051 mag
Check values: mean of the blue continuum 302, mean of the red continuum 341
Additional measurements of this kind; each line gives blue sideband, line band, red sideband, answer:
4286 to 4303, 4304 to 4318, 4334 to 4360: 0.22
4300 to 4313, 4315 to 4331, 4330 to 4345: -0.22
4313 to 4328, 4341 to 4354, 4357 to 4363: 0.02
